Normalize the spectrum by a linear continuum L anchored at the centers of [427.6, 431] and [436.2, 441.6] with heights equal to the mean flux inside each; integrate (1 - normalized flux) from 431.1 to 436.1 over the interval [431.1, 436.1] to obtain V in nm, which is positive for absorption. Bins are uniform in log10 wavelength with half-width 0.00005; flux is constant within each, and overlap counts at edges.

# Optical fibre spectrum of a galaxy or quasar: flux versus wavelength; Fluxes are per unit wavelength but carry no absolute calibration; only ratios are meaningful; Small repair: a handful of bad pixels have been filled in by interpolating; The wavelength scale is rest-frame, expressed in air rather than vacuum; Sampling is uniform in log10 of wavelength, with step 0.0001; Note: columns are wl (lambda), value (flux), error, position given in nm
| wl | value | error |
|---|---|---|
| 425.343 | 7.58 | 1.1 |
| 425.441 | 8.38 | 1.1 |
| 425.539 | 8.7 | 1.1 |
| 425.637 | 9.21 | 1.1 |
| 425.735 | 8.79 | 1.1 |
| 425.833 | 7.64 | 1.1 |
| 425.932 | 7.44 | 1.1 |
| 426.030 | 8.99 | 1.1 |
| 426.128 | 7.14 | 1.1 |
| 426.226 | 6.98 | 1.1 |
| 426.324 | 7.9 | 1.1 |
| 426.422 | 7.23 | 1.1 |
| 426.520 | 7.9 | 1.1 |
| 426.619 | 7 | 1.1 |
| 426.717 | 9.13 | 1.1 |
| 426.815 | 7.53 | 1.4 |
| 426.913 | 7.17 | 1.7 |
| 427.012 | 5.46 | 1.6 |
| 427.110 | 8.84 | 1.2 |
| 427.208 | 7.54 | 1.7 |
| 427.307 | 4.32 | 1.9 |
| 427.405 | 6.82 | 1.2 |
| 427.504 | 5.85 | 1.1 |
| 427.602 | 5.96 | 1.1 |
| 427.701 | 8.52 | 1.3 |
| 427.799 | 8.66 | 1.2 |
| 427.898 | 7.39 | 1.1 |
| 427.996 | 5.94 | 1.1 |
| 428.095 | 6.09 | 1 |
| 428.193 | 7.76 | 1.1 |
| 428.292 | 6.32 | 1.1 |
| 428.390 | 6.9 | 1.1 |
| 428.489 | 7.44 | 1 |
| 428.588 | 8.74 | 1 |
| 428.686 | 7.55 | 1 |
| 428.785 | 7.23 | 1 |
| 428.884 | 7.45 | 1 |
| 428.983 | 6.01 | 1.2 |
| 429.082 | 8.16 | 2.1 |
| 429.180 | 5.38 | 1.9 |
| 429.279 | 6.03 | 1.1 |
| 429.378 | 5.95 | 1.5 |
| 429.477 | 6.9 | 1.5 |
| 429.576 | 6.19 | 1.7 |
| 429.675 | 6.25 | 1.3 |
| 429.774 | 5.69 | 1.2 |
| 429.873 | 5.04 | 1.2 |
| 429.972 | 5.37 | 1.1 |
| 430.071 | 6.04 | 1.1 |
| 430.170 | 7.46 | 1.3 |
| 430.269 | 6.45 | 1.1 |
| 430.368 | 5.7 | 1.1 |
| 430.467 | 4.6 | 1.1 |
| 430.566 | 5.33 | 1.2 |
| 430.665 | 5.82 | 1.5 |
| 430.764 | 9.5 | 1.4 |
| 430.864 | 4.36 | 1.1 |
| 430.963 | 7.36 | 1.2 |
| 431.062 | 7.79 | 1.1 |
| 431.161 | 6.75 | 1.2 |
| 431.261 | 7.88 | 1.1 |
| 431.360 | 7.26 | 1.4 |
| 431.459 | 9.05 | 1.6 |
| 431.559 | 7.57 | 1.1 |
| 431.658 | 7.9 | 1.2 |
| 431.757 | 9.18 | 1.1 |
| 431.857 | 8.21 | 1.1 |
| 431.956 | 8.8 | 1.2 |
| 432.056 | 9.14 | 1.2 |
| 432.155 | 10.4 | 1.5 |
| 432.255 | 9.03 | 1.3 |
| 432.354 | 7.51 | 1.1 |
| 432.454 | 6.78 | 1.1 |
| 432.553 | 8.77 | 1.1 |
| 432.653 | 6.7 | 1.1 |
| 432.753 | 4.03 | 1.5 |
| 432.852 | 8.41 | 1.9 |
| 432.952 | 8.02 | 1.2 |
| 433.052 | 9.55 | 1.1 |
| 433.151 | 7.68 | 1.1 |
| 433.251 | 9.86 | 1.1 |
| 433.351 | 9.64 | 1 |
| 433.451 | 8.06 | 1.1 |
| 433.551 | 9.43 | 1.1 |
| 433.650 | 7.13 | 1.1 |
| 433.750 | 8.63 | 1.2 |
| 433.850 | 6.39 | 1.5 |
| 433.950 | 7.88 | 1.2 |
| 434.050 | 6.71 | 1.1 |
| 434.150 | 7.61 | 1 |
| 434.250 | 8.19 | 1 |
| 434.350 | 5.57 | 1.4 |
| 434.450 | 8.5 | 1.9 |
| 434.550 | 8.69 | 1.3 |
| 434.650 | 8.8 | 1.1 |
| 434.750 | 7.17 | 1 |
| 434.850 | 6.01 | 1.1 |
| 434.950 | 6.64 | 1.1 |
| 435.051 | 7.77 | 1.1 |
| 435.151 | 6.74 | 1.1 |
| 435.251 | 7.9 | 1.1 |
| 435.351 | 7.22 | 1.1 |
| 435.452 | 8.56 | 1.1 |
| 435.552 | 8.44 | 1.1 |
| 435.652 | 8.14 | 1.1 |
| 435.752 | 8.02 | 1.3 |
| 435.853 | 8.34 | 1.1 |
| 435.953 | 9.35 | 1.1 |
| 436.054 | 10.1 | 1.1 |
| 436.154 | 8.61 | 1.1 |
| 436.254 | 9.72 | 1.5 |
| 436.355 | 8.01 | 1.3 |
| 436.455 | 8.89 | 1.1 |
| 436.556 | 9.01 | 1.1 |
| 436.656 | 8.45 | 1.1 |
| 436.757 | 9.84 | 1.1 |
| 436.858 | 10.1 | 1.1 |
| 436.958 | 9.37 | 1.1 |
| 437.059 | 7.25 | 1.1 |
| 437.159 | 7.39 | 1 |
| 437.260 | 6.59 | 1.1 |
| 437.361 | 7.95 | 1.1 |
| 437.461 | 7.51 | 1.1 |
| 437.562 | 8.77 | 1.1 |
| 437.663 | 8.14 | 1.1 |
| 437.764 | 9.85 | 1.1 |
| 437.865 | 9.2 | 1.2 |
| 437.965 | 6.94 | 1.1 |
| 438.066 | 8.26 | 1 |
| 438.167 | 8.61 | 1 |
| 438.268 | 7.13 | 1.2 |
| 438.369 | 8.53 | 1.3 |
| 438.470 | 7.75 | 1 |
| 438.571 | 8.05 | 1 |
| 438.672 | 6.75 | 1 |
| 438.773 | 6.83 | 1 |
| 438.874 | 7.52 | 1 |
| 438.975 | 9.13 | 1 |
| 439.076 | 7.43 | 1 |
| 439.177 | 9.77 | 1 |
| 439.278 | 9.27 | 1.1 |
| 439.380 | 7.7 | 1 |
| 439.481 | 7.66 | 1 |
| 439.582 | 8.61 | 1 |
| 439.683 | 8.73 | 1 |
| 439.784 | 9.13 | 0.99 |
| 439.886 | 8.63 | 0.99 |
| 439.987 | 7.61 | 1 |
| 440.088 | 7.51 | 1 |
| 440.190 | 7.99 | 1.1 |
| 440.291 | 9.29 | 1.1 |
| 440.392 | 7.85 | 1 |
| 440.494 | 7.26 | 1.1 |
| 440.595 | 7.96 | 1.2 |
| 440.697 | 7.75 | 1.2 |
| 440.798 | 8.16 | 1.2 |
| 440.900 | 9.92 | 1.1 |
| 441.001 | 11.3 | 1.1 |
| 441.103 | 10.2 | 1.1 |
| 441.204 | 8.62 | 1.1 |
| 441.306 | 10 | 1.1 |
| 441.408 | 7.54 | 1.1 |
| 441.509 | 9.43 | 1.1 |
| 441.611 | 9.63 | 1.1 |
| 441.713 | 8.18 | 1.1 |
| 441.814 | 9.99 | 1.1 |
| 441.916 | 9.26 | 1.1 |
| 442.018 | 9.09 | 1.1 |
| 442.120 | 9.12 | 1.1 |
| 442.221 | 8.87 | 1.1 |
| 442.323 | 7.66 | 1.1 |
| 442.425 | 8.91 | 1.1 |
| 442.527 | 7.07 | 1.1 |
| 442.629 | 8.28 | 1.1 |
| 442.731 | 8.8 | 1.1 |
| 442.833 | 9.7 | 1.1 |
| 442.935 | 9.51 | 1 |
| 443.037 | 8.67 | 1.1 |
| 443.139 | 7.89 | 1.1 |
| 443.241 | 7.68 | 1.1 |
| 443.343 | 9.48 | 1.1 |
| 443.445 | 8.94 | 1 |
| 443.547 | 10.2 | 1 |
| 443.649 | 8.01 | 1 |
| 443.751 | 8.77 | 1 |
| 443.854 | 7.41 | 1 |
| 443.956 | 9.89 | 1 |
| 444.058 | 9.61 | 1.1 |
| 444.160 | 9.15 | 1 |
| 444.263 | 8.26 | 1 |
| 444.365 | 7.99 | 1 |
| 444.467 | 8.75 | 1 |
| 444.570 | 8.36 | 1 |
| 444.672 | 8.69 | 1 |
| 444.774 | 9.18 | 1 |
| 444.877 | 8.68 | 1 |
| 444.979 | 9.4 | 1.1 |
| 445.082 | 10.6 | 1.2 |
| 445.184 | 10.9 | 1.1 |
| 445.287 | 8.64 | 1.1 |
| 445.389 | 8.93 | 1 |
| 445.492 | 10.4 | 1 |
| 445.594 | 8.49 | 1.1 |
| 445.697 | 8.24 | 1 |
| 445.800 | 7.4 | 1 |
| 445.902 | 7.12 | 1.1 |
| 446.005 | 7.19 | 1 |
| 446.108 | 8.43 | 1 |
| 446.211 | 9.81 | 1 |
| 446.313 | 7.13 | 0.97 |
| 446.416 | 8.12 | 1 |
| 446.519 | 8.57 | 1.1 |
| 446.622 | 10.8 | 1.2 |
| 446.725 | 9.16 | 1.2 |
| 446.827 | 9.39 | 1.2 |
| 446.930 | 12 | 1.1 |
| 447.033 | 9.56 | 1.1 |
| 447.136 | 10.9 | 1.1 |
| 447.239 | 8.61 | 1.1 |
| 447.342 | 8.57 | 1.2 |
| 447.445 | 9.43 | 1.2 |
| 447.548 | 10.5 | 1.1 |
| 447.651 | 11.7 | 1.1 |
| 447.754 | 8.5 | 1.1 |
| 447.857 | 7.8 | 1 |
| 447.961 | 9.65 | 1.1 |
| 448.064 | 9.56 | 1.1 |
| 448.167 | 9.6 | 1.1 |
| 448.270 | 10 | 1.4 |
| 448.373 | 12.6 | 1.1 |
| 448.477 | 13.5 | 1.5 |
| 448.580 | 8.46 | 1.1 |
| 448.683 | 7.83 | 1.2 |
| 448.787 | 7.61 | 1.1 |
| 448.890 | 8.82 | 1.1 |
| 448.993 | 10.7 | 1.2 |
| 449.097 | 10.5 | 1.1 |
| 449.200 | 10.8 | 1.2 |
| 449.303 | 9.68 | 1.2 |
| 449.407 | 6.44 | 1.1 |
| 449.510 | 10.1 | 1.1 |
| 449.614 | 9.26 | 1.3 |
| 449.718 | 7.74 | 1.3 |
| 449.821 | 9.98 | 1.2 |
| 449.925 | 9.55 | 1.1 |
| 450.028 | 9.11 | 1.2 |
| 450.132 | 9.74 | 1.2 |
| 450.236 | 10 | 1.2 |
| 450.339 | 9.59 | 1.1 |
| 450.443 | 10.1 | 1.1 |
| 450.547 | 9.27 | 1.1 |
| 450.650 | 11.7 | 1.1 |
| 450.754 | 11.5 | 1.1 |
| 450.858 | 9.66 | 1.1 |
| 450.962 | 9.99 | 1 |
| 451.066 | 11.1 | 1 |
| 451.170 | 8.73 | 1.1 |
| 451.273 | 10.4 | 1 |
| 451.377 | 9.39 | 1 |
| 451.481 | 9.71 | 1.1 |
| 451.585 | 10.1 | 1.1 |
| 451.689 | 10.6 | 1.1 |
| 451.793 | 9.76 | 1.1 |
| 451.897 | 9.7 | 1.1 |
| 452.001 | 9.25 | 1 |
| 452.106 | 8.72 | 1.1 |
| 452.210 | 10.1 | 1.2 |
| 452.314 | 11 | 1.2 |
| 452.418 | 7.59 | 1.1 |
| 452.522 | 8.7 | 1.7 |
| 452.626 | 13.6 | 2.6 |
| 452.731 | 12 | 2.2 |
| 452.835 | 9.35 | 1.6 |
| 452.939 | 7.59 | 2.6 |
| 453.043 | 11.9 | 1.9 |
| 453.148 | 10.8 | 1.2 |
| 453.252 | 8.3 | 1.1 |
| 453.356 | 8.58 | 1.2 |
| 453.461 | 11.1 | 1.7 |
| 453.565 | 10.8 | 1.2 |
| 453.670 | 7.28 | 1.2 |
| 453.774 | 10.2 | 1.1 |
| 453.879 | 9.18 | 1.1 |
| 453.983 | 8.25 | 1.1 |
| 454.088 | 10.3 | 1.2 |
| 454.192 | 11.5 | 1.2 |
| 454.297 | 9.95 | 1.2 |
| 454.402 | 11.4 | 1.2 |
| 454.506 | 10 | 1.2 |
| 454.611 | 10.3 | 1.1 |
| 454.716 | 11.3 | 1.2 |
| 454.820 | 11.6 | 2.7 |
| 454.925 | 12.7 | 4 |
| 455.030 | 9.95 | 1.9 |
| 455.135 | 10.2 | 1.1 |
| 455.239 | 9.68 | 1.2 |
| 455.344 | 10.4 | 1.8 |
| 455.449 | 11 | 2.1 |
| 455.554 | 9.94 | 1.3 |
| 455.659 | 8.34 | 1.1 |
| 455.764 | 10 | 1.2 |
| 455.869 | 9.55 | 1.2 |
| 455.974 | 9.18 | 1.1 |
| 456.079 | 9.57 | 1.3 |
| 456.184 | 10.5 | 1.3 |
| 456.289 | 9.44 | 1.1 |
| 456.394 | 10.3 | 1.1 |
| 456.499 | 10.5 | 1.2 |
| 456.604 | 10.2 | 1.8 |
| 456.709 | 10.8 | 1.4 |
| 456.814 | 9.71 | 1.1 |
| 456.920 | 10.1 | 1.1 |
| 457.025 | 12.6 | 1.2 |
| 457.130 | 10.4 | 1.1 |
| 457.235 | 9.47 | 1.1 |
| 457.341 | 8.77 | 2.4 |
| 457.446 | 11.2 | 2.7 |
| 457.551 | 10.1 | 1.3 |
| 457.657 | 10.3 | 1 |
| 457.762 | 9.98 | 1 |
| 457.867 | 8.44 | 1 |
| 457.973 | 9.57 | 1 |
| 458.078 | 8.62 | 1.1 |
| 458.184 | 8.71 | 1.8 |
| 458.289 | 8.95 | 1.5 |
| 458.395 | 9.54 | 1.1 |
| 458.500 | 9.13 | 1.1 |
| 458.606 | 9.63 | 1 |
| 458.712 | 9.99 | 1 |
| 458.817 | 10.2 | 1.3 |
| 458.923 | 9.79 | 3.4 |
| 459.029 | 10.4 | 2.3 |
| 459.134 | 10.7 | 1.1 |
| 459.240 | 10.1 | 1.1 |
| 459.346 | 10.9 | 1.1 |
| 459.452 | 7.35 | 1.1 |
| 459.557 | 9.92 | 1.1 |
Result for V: -0.39 nm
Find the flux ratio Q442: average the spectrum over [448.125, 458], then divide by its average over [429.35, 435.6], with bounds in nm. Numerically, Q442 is 1.34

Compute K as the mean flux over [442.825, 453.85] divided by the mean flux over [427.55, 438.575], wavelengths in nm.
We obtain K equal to 1.2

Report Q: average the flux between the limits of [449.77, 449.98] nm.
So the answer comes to 9.76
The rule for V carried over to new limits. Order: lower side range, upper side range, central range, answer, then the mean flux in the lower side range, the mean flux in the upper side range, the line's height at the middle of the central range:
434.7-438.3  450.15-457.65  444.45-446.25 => 0.07 nm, 8.23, 10.1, 9.18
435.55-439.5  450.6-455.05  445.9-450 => 0.06 nm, 8.36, 10.1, 9.57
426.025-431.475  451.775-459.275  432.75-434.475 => -0.12 nm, 6.86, 9.98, 7.43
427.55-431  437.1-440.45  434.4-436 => -0.07 nm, 6.61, 8.12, 7.55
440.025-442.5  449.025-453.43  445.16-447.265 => 0.06 nm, 8.79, 9.81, 9.3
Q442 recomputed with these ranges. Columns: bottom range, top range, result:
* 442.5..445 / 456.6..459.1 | 1.13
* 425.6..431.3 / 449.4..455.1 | 1.44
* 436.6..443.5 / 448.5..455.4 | 1.16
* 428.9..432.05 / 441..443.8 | 1.31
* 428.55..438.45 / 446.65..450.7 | 1.26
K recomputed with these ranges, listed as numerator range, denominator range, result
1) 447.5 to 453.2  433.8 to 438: 1.21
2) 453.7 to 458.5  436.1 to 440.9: 1.21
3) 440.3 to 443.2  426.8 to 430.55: 1.33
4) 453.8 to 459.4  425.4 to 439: 1.32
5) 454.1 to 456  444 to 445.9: 1.16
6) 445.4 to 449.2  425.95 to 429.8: 1.33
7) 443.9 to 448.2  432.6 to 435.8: 1.18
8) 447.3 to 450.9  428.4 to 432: 1.41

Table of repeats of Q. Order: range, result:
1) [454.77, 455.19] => 11.1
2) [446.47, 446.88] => 9.5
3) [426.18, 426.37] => 7.45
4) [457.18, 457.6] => 9.89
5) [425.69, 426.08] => 8.19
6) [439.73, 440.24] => 8.17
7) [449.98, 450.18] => 9.41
